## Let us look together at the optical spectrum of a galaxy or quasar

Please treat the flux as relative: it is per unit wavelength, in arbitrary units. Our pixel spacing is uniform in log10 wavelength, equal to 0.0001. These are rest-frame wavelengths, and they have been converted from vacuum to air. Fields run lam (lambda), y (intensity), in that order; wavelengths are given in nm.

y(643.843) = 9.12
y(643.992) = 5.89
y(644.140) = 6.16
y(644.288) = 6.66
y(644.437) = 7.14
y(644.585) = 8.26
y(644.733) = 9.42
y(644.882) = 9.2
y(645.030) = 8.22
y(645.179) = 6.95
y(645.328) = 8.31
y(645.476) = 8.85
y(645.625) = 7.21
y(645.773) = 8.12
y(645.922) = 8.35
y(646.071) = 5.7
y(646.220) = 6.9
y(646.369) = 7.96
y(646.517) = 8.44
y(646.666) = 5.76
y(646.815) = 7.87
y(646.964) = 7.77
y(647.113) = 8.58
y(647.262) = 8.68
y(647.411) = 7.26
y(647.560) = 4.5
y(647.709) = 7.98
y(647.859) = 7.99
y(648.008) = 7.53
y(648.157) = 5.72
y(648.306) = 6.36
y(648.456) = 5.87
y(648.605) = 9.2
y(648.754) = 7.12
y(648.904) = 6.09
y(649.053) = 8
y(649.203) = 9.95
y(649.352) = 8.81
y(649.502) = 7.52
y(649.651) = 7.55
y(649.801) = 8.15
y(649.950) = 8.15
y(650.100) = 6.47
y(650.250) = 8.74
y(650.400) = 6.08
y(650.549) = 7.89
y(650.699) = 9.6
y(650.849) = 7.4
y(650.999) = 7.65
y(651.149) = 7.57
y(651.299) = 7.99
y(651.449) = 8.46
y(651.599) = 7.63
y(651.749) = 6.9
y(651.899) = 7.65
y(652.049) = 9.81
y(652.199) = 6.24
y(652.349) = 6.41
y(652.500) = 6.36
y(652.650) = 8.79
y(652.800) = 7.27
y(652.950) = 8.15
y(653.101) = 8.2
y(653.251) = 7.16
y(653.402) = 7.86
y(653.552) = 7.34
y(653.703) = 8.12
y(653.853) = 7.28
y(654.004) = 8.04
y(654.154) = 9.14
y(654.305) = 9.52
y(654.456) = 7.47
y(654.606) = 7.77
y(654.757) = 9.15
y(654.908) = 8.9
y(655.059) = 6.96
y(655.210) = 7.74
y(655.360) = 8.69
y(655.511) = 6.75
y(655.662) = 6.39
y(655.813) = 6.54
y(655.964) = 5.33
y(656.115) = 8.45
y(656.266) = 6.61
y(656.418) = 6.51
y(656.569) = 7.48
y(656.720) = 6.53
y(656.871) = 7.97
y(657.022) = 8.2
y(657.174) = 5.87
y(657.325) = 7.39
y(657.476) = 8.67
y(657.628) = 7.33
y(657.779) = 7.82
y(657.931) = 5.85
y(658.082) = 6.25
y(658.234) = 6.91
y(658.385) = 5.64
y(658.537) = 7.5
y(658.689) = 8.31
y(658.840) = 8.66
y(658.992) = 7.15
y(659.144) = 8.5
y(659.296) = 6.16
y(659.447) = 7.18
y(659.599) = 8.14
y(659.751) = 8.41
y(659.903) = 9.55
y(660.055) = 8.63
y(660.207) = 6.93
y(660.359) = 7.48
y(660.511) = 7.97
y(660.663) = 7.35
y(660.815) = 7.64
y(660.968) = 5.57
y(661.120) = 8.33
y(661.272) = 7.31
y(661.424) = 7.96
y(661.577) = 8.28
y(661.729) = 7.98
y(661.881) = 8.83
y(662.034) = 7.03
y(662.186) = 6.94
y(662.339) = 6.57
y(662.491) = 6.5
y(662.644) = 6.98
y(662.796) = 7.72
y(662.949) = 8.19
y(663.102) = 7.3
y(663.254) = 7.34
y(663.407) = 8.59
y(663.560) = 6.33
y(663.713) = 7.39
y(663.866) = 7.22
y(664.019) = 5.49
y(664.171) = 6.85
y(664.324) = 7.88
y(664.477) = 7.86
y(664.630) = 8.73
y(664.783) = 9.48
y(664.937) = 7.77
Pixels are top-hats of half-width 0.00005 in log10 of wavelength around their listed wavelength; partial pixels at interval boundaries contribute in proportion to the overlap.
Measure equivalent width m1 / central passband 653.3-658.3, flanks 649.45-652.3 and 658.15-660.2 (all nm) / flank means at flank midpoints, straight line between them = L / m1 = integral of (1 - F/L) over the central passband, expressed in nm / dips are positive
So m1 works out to 0.163 nm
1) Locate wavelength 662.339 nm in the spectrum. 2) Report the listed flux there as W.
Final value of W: 6.57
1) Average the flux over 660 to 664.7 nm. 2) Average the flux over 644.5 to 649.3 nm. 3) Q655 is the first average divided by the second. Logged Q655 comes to 0.98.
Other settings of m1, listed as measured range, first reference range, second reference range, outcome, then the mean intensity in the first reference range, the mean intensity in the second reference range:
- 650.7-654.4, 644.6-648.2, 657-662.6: -0.12 nm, 7.66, 7.47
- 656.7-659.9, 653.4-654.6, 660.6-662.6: 0.12 nm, 8.1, 7.4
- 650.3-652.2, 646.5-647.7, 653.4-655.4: -0.01 nm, 7.34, 8.15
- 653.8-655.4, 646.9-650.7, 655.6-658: -0.23 nm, 7.56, 7.06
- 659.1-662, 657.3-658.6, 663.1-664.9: -0.21 nm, 7.02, 7.55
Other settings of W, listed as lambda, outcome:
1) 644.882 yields 9.2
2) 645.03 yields 8.22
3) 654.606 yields 7.77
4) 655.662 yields 6.39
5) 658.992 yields 7.15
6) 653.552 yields 7.34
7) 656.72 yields 6.53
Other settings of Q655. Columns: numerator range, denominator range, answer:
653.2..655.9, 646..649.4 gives 1.06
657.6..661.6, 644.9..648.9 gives 1.01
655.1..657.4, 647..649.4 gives 0.95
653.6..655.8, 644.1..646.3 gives 1.03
